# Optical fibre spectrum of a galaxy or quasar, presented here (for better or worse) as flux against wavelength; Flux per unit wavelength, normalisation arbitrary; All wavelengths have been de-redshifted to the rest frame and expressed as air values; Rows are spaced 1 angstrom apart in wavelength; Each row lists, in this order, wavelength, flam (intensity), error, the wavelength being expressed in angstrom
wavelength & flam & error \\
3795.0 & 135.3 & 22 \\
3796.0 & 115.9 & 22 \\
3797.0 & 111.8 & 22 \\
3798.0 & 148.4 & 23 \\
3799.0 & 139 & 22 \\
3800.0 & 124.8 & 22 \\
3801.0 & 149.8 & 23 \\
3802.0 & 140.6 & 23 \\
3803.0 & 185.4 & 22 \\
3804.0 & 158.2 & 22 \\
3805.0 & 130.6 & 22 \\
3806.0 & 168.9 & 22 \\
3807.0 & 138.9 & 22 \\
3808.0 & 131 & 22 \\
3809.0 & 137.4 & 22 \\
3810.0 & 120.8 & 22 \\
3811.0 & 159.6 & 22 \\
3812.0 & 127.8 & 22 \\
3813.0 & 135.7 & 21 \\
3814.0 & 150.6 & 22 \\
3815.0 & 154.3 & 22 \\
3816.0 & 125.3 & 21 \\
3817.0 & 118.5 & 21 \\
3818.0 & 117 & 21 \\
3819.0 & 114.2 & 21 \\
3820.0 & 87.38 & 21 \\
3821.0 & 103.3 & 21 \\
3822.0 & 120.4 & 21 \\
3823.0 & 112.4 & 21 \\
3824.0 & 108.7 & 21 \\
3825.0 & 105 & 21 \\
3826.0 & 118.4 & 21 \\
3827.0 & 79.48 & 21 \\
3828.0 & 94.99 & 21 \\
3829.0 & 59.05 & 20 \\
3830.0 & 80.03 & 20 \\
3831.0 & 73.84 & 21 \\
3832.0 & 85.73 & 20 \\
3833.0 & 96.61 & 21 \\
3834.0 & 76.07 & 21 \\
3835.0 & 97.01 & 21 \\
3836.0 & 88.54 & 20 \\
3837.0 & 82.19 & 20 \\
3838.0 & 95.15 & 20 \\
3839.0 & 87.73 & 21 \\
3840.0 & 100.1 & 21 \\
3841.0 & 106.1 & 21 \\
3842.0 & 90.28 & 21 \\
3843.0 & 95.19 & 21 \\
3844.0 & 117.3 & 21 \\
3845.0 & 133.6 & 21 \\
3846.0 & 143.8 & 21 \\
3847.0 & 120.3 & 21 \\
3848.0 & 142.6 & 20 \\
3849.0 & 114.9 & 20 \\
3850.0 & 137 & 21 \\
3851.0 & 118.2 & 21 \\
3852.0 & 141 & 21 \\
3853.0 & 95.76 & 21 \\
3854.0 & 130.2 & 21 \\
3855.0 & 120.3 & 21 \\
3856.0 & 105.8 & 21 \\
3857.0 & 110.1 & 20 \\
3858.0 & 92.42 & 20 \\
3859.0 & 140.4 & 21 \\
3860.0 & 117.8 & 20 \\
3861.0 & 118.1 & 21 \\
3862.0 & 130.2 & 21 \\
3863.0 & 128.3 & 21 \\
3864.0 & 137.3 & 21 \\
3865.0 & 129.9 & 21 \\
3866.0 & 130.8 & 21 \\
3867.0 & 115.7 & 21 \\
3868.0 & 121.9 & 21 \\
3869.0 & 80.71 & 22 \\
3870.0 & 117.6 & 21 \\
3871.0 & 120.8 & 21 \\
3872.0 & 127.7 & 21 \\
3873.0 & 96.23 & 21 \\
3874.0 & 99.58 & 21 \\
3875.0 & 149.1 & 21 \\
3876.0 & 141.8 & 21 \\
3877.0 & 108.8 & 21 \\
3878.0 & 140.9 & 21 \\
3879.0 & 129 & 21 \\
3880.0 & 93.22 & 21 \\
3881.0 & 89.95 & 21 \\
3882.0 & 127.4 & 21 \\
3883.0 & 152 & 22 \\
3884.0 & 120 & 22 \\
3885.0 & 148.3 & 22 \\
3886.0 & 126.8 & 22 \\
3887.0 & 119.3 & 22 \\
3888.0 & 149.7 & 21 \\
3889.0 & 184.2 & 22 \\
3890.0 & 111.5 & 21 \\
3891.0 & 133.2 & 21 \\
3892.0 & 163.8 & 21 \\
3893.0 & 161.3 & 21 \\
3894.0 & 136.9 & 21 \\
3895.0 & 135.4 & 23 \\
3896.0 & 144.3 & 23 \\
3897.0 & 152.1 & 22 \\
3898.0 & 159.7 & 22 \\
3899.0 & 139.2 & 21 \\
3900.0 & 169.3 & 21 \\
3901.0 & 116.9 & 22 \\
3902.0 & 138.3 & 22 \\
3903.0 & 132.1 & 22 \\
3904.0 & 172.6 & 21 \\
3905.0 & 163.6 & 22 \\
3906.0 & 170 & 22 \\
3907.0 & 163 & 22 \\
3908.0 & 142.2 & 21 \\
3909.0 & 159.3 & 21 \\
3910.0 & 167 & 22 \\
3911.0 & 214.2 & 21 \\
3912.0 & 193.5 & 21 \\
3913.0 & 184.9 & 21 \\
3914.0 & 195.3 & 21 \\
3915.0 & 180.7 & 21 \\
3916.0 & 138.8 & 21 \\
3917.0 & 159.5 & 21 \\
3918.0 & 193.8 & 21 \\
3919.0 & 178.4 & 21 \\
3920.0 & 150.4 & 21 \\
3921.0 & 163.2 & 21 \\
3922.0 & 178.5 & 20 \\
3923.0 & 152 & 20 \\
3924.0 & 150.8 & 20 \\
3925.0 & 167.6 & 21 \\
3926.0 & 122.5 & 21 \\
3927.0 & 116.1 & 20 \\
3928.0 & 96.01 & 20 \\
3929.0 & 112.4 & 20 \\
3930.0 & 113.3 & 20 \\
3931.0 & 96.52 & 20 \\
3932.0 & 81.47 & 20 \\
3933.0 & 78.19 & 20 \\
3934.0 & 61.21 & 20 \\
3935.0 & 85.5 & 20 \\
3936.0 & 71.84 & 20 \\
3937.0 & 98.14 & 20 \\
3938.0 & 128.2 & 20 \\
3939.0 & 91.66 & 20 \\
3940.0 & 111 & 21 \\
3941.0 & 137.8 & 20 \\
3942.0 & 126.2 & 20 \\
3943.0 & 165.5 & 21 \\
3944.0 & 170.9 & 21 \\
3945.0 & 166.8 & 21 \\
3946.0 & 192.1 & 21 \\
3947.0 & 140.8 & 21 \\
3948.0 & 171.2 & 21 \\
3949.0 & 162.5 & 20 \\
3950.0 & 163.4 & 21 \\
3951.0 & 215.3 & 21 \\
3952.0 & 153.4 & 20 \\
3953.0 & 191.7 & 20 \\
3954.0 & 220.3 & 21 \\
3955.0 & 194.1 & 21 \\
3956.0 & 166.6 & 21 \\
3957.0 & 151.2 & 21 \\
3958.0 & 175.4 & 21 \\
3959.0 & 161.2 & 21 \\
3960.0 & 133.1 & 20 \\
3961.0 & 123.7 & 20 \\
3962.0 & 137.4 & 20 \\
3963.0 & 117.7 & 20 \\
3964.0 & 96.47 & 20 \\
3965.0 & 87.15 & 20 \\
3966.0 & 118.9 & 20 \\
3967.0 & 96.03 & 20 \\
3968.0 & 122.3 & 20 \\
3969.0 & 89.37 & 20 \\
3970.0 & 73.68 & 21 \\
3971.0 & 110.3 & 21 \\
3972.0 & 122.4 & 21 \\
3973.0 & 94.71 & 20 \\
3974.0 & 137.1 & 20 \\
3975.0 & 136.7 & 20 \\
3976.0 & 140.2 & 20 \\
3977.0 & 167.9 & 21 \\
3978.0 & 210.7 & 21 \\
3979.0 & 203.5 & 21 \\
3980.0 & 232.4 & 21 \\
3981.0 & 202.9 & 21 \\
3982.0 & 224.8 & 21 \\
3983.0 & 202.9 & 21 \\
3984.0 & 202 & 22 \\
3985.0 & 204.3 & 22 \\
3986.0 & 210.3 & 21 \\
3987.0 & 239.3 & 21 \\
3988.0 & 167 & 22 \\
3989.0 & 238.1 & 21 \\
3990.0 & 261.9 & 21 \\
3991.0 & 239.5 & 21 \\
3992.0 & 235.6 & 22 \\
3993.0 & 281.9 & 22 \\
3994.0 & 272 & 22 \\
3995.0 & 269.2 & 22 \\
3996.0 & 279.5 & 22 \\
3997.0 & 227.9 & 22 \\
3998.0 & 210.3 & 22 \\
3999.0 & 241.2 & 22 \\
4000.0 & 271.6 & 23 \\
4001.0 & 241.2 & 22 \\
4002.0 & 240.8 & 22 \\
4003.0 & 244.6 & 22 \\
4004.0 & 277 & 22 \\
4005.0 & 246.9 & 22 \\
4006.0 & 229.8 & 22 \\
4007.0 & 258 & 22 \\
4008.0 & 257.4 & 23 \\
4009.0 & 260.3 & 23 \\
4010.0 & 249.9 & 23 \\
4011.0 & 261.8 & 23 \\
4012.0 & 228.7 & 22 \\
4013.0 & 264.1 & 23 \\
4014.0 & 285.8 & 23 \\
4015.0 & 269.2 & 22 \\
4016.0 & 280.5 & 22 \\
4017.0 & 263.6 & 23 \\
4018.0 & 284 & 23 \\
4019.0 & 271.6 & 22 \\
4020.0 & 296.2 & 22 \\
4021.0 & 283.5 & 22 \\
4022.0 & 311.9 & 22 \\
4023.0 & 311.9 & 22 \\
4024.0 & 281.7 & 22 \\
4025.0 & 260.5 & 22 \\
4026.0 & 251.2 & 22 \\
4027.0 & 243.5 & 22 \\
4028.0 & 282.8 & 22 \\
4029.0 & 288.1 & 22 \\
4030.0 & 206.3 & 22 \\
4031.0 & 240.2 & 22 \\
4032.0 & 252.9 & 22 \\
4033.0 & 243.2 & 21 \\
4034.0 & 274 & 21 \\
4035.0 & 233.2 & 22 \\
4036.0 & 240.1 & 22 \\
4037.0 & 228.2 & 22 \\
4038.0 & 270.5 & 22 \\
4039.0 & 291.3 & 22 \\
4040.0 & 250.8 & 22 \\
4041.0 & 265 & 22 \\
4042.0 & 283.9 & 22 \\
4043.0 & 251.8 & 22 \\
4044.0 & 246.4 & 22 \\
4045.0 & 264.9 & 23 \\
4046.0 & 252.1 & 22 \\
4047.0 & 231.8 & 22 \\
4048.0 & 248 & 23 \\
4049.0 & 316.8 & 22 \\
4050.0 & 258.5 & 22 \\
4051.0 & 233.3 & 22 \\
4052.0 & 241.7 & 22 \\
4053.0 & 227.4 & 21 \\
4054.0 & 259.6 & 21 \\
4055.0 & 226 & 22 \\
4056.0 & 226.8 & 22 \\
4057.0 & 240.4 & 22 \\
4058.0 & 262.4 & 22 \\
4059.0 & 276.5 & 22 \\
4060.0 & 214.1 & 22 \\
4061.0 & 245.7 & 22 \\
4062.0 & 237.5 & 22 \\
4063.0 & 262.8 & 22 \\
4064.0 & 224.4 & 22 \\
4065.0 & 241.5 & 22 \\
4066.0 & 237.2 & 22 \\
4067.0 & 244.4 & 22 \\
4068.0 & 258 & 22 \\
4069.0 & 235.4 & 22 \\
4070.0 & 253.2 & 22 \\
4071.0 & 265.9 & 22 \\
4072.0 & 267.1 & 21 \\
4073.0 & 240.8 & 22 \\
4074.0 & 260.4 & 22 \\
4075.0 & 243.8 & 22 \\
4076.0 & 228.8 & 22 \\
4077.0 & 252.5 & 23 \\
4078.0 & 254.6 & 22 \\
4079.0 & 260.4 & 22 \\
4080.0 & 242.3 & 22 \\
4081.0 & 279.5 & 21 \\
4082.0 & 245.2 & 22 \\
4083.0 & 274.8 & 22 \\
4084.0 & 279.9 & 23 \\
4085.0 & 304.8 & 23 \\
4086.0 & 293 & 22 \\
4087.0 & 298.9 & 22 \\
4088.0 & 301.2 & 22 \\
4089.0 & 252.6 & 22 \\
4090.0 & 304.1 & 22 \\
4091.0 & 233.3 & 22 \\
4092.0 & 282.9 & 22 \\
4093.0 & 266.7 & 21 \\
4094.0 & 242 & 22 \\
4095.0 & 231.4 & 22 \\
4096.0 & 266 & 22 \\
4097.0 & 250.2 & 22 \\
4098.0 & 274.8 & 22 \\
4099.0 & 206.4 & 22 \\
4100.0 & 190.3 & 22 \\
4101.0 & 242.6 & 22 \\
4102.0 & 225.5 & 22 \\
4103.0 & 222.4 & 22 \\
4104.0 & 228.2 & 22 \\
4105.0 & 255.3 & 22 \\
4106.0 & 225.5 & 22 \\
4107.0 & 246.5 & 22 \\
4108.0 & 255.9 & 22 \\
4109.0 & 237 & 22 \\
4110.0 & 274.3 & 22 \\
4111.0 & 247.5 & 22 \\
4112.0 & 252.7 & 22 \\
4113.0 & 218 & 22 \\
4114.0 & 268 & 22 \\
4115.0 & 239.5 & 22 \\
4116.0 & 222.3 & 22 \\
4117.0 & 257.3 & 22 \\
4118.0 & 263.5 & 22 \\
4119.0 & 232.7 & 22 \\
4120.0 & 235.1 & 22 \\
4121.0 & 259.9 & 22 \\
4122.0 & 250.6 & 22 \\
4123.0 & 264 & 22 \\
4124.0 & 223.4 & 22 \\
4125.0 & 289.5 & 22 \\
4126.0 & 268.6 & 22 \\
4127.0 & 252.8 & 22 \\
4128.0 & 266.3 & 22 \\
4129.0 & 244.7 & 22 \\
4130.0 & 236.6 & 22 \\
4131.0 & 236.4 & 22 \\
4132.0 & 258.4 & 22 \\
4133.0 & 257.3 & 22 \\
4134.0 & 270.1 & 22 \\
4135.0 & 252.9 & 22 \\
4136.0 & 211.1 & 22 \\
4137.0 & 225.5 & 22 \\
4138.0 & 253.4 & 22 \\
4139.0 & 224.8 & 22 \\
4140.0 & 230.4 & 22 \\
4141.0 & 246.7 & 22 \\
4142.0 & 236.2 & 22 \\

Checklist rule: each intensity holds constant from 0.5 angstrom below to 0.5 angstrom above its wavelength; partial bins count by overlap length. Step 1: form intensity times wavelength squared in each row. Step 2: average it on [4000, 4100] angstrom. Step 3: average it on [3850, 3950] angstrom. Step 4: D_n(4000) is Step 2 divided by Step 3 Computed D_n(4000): 2.04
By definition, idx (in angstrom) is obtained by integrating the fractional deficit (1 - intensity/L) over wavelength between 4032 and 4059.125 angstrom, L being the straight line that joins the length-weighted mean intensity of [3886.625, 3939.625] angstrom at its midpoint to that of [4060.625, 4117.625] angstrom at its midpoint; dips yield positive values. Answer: -3.46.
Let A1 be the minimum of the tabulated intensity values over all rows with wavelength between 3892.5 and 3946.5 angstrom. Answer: 61.21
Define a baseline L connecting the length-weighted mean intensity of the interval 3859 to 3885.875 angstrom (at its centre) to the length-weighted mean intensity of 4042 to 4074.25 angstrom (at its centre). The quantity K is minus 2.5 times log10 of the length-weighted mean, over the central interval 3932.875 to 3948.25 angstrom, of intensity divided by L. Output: 0.33 mag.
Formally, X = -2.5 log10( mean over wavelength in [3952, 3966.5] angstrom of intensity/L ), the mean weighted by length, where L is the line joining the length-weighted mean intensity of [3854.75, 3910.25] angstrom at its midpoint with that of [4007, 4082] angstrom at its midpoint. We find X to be 0.273 mag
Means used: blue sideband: 133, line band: 148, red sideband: 256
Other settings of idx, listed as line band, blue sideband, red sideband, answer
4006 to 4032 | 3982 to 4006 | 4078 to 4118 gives -2.60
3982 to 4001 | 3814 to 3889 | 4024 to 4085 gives -2.38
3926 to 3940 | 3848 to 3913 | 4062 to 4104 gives 5.86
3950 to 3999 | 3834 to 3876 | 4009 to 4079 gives 6.48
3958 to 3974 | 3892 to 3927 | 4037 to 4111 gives 6.38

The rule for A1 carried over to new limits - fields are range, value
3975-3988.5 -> 136.7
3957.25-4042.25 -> 73.68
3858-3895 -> 80.71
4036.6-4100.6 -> 190.3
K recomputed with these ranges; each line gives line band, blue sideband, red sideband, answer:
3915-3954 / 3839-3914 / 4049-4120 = 0.18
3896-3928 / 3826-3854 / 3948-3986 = -0.20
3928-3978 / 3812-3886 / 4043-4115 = 0.31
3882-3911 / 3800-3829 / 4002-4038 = 0.22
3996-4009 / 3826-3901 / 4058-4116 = -0.22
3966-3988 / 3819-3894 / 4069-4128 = 0.14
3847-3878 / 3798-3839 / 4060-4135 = 0.15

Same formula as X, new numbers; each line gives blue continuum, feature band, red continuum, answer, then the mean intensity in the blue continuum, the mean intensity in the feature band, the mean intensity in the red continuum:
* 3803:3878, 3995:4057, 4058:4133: -0.199 mag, 116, 258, 252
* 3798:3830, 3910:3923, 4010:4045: 0.095 mag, 126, 176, 264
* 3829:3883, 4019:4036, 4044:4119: -0.216 mag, 113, 266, 251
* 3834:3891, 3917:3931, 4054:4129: 0.069 mag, 119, 145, 251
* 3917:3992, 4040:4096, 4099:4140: -0.189 mag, 152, 256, 244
